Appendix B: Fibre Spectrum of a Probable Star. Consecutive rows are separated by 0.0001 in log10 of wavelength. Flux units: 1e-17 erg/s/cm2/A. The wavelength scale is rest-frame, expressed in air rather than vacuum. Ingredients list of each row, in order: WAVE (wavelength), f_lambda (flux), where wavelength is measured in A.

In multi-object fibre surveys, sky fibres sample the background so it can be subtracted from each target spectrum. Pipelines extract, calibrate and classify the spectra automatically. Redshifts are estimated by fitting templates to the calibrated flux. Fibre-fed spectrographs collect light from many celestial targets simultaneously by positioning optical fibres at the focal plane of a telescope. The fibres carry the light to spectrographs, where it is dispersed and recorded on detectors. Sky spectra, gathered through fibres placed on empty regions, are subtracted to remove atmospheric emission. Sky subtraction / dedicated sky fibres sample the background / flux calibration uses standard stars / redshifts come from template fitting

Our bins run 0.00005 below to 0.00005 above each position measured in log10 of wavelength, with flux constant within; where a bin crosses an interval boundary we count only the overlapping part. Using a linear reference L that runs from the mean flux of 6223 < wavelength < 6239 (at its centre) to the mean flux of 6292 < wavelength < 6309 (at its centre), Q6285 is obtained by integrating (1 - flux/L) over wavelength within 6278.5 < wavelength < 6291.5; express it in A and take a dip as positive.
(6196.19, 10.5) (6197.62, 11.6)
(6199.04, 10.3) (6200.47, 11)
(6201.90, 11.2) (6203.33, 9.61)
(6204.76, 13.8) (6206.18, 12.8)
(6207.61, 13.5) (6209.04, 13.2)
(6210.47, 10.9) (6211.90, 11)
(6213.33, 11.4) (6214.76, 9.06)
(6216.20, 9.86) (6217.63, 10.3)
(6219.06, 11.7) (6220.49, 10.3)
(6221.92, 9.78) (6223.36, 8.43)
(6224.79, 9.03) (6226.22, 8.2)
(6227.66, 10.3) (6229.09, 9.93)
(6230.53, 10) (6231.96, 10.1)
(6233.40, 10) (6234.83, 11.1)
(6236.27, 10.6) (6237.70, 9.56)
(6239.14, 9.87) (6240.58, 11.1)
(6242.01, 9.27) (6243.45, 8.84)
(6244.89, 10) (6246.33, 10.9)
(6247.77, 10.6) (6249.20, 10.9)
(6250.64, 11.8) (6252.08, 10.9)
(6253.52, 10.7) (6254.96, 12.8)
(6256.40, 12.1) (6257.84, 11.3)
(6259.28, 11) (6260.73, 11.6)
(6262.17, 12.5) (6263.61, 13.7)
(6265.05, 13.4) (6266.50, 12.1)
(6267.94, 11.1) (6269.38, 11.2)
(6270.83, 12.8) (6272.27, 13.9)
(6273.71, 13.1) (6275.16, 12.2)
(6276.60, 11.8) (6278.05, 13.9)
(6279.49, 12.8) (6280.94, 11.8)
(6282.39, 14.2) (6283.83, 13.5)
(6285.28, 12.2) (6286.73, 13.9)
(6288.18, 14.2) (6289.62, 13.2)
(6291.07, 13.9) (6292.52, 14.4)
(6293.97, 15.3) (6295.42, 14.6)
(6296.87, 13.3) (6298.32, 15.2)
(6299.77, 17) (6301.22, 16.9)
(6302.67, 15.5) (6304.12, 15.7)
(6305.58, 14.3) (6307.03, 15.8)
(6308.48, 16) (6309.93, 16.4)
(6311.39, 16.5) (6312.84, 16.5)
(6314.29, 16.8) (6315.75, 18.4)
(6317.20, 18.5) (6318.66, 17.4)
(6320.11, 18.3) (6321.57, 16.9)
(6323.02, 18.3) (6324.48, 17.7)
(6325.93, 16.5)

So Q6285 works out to 0.7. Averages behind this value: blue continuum 9.79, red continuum 15.3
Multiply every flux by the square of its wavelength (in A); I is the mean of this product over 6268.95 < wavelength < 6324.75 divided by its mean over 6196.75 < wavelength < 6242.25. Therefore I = 1.5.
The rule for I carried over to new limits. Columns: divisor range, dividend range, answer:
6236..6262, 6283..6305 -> 1.37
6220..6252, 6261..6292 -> 1.30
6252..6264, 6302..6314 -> 1.36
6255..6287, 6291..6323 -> 1.30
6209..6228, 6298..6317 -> 1.66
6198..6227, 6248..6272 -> 1.12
